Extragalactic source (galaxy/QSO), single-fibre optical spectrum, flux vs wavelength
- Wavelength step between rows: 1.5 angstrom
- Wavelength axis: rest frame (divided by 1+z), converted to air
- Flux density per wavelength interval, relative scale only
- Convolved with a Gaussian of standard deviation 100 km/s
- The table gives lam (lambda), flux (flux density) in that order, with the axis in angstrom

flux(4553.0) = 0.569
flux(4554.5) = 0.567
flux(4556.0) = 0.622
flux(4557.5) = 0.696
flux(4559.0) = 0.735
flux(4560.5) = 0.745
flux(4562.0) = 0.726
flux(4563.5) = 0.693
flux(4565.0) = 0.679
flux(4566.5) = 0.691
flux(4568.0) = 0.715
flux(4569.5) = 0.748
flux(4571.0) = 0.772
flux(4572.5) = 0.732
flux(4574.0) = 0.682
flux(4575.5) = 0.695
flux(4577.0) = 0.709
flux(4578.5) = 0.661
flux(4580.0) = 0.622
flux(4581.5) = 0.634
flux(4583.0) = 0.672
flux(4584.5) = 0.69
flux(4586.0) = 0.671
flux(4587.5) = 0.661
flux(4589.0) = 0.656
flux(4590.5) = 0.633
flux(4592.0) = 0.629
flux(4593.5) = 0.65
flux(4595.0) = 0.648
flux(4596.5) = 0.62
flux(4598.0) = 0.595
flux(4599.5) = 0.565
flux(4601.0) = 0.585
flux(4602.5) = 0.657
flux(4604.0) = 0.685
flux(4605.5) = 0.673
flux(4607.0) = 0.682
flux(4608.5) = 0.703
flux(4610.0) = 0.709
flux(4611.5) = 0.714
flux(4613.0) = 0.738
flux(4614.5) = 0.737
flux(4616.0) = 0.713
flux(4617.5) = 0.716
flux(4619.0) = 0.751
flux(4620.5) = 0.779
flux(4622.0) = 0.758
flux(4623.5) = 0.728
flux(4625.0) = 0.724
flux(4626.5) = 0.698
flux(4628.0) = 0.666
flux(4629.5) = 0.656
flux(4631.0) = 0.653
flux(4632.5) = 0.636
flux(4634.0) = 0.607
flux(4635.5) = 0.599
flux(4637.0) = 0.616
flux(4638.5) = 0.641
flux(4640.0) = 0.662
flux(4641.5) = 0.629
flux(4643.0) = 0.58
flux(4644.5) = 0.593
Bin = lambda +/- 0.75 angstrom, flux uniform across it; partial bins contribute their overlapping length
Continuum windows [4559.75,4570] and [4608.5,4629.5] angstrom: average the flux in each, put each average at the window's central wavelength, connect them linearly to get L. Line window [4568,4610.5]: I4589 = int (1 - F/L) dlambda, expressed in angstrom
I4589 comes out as 3.0 angstrom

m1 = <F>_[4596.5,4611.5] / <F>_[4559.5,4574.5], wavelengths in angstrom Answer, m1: 0.91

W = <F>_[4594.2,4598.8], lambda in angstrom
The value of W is 0.621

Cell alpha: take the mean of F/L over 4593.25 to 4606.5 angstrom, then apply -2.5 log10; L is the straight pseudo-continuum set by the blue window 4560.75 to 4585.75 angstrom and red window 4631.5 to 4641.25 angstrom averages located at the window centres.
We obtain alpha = 0.06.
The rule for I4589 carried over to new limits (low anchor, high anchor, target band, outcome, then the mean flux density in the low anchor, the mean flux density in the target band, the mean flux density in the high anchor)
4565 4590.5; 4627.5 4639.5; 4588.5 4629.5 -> -1.6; 0.686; 0.682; 0.634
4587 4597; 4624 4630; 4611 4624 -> -1.2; 0.643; 0.738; 0.689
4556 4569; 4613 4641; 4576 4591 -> 0.8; 0.706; 0.662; 0.686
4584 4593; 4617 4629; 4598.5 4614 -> 0.5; 0.656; 0.671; 0.726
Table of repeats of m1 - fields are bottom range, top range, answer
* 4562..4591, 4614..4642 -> 0.99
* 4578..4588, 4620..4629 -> 1.10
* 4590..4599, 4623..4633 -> 1.08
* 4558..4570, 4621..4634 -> 0.96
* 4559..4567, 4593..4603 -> 0.87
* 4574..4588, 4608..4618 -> 1.07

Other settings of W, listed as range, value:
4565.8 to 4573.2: 0.732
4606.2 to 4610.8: 0.698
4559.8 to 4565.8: 0.71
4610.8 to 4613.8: 0.726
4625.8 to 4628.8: 0.681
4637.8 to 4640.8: 0.651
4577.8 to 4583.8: 0.647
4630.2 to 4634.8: 0.632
